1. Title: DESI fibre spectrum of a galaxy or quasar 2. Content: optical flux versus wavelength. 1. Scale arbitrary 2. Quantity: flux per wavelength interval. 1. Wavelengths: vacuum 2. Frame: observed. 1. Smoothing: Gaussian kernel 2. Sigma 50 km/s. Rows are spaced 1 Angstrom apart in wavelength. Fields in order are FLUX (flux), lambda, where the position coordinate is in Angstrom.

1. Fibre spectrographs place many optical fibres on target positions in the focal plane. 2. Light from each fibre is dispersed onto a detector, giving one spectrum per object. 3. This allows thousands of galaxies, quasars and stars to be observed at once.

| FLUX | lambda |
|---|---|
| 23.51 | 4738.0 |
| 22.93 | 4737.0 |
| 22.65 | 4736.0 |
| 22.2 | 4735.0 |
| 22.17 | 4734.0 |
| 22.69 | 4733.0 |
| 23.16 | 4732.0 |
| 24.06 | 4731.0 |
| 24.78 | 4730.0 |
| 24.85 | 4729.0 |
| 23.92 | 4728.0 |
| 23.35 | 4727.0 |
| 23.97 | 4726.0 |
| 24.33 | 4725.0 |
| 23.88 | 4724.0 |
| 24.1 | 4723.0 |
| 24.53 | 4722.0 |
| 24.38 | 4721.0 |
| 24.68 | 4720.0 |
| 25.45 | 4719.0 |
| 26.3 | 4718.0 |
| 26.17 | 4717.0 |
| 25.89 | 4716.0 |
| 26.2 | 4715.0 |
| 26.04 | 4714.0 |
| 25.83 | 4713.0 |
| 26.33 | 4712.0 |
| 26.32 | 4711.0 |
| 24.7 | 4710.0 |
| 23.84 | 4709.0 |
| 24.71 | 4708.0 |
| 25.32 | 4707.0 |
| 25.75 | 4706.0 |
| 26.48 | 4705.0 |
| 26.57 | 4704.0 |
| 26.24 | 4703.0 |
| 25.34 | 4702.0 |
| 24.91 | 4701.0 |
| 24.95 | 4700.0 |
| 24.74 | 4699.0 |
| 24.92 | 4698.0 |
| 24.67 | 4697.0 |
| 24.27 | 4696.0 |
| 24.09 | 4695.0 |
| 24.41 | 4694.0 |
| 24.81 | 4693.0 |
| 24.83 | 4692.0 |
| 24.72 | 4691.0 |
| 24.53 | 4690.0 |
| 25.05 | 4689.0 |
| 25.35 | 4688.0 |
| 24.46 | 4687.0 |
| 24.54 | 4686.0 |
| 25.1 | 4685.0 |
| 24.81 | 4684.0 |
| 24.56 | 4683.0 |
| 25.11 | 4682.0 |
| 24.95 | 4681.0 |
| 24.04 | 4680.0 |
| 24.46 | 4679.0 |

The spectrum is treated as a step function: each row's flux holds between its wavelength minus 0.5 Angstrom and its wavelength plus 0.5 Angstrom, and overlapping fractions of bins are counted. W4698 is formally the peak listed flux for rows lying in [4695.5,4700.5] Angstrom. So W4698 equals 24.95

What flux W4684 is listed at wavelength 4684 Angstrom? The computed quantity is 24.81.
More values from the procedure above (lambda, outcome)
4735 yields 22.2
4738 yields 23.51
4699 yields 24.74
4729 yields 24.85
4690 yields 24.53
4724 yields 23.88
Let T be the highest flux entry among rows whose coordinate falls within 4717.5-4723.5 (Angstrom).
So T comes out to 26.3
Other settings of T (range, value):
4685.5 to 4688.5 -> 25.35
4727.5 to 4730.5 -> 24.85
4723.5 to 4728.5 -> 24.33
